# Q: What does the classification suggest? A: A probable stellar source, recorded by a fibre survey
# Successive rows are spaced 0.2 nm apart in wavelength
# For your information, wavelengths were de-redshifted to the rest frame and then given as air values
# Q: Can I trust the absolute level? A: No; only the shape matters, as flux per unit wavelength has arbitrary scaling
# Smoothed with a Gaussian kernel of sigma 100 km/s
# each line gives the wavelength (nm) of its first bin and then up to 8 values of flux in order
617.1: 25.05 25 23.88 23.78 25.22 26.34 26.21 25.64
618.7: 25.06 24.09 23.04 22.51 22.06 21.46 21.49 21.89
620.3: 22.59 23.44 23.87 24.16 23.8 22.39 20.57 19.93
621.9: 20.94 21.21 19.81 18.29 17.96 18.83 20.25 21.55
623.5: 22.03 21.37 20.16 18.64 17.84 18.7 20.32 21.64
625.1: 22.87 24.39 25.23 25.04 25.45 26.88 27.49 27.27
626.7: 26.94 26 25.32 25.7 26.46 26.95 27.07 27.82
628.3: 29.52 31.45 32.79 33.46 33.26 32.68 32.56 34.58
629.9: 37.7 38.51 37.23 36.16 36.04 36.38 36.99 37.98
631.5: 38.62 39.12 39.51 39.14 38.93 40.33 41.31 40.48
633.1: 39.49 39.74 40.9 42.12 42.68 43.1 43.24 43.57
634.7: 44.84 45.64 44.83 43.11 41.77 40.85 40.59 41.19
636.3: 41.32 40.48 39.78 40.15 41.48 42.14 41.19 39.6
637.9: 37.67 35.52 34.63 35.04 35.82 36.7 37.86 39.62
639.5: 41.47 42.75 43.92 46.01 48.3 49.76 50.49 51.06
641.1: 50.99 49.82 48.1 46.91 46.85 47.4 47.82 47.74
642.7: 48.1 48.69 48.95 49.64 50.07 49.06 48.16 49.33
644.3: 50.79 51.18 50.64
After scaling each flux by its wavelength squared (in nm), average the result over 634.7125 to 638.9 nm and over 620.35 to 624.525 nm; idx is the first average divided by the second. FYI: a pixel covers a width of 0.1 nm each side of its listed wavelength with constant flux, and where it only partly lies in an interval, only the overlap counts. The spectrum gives 2.0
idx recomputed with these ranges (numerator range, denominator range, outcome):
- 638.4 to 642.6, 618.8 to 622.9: 2.21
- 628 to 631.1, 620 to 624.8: 1.67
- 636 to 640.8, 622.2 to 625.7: 2.07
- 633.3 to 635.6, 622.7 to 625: 2.23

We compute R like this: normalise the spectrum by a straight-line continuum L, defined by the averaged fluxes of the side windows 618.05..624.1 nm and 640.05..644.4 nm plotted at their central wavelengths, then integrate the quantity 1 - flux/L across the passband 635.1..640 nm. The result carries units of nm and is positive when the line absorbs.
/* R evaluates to 0.334 nm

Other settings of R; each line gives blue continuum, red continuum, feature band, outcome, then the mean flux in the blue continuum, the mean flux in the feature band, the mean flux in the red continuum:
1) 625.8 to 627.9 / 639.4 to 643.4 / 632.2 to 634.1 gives -0.27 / 26.5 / 40.8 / 47.7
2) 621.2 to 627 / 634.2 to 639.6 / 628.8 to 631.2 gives -0.39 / 22.1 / 35.5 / 40.4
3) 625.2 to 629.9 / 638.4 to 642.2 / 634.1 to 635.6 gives -0.24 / 28.6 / 43.8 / 44.7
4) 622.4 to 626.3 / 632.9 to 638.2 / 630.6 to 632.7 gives -0.24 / 21.6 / 38.4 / 41.4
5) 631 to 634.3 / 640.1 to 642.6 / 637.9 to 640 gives 0.36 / 40.1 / 38.3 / 48.7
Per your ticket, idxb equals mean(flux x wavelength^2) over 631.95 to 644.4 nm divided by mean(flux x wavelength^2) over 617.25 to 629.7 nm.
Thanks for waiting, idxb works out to 1.88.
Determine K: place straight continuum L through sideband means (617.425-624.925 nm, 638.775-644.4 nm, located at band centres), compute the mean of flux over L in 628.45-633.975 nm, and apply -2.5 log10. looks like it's -0.10 mag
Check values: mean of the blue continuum 21.9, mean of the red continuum 47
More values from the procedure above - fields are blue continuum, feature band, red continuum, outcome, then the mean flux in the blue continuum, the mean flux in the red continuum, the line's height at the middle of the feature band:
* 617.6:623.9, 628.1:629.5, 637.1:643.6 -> -0.02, 22.3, 44.3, 31.3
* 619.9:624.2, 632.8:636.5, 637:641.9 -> -0.15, 21.1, 42.9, 36.9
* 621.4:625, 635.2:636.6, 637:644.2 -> -0.09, 20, 44.7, 38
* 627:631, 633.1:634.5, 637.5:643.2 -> -0.13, 32.1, 44.1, 37.2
